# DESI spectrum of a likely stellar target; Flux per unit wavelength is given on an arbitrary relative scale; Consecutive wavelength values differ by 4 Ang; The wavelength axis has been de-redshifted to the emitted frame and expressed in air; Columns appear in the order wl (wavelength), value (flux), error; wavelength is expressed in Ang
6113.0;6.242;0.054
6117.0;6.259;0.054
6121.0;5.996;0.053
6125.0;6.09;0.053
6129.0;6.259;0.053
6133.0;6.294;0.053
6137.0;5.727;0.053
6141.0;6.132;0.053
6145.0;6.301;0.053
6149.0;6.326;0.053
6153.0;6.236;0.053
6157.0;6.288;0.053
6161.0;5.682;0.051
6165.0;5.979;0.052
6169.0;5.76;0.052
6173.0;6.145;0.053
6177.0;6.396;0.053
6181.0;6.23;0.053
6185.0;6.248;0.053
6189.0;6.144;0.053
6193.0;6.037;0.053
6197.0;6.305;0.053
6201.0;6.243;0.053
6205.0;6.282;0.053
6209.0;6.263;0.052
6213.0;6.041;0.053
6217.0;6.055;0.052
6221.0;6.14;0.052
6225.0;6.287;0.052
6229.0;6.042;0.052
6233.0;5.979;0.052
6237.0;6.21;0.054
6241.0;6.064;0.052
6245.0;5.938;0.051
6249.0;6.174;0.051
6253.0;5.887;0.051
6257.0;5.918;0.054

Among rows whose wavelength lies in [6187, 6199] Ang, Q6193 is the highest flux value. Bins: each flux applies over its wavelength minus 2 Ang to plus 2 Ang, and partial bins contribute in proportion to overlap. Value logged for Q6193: 6.305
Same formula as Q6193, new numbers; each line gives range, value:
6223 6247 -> 6.287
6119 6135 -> 6.294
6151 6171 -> 6.288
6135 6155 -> 6.326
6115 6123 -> 6.259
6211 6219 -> 6.055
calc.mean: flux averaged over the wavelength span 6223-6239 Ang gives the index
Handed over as 6.13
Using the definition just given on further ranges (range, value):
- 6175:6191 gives 6.25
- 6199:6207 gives 6.26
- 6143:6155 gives 6.29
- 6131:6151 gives 6.16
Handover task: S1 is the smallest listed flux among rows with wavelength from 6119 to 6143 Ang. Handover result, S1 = 5.727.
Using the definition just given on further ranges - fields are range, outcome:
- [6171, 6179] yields 6.145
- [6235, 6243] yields 6.064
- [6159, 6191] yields 5.682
